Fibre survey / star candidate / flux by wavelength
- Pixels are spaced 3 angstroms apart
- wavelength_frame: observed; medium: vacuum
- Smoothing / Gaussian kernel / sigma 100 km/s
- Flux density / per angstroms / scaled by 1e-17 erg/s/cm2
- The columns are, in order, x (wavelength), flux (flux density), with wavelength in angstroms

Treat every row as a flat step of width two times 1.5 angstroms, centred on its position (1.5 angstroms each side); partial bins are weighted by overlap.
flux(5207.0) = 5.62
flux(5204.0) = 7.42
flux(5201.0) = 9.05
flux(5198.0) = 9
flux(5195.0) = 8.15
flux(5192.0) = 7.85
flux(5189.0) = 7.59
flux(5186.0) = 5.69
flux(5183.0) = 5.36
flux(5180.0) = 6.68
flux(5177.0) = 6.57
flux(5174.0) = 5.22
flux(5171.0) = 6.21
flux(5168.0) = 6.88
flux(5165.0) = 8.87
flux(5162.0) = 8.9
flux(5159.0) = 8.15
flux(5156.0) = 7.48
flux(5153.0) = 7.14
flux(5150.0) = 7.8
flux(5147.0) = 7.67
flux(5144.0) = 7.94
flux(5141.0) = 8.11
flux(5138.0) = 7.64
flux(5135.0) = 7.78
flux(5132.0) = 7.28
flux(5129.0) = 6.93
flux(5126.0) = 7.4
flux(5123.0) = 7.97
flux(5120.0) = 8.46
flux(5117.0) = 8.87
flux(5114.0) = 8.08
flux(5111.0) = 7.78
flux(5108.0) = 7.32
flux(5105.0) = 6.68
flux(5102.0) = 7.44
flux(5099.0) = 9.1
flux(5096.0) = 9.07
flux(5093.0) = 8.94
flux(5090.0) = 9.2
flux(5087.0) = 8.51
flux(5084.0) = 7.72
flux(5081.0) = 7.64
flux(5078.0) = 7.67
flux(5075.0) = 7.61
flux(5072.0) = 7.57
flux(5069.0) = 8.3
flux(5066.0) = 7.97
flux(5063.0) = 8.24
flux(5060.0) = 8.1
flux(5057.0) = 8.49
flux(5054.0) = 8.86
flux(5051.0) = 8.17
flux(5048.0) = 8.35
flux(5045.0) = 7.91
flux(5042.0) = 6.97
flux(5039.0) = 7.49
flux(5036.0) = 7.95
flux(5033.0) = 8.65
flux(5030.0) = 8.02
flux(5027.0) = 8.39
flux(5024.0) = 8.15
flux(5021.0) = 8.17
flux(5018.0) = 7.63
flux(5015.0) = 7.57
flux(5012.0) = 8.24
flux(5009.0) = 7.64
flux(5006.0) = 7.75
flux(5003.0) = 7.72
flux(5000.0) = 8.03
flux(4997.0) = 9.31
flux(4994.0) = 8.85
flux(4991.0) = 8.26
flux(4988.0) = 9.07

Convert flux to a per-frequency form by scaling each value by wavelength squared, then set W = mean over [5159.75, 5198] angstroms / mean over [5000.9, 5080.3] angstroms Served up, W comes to 0.94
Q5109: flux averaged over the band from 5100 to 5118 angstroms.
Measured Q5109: 7.7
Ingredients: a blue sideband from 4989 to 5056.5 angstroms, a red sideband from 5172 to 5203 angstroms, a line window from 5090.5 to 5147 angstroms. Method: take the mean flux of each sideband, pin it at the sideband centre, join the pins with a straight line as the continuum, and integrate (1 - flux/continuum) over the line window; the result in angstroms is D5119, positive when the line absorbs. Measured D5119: -3.2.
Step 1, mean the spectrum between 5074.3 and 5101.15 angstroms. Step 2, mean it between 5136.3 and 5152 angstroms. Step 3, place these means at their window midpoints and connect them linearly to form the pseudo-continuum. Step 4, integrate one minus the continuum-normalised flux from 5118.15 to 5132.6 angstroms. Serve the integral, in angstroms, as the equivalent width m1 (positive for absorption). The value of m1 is 0.6 angstroms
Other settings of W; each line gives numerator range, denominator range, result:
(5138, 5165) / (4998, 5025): 1.06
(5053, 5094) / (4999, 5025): 1.07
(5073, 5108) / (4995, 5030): 1.04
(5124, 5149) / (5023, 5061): 0.97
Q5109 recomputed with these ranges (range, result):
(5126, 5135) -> 7.27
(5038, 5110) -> 8.06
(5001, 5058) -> 8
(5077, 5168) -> 7.97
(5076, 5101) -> 8.44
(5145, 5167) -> 7.97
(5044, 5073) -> 8.21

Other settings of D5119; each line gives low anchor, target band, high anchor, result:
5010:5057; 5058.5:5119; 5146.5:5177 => -2.6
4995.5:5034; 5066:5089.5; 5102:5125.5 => 0.0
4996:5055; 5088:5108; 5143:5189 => -2.0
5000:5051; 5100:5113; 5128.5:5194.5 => 0.2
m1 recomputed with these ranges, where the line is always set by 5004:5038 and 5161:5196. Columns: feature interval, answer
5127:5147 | -1.1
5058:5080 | -0.7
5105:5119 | -0.9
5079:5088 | -0.4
